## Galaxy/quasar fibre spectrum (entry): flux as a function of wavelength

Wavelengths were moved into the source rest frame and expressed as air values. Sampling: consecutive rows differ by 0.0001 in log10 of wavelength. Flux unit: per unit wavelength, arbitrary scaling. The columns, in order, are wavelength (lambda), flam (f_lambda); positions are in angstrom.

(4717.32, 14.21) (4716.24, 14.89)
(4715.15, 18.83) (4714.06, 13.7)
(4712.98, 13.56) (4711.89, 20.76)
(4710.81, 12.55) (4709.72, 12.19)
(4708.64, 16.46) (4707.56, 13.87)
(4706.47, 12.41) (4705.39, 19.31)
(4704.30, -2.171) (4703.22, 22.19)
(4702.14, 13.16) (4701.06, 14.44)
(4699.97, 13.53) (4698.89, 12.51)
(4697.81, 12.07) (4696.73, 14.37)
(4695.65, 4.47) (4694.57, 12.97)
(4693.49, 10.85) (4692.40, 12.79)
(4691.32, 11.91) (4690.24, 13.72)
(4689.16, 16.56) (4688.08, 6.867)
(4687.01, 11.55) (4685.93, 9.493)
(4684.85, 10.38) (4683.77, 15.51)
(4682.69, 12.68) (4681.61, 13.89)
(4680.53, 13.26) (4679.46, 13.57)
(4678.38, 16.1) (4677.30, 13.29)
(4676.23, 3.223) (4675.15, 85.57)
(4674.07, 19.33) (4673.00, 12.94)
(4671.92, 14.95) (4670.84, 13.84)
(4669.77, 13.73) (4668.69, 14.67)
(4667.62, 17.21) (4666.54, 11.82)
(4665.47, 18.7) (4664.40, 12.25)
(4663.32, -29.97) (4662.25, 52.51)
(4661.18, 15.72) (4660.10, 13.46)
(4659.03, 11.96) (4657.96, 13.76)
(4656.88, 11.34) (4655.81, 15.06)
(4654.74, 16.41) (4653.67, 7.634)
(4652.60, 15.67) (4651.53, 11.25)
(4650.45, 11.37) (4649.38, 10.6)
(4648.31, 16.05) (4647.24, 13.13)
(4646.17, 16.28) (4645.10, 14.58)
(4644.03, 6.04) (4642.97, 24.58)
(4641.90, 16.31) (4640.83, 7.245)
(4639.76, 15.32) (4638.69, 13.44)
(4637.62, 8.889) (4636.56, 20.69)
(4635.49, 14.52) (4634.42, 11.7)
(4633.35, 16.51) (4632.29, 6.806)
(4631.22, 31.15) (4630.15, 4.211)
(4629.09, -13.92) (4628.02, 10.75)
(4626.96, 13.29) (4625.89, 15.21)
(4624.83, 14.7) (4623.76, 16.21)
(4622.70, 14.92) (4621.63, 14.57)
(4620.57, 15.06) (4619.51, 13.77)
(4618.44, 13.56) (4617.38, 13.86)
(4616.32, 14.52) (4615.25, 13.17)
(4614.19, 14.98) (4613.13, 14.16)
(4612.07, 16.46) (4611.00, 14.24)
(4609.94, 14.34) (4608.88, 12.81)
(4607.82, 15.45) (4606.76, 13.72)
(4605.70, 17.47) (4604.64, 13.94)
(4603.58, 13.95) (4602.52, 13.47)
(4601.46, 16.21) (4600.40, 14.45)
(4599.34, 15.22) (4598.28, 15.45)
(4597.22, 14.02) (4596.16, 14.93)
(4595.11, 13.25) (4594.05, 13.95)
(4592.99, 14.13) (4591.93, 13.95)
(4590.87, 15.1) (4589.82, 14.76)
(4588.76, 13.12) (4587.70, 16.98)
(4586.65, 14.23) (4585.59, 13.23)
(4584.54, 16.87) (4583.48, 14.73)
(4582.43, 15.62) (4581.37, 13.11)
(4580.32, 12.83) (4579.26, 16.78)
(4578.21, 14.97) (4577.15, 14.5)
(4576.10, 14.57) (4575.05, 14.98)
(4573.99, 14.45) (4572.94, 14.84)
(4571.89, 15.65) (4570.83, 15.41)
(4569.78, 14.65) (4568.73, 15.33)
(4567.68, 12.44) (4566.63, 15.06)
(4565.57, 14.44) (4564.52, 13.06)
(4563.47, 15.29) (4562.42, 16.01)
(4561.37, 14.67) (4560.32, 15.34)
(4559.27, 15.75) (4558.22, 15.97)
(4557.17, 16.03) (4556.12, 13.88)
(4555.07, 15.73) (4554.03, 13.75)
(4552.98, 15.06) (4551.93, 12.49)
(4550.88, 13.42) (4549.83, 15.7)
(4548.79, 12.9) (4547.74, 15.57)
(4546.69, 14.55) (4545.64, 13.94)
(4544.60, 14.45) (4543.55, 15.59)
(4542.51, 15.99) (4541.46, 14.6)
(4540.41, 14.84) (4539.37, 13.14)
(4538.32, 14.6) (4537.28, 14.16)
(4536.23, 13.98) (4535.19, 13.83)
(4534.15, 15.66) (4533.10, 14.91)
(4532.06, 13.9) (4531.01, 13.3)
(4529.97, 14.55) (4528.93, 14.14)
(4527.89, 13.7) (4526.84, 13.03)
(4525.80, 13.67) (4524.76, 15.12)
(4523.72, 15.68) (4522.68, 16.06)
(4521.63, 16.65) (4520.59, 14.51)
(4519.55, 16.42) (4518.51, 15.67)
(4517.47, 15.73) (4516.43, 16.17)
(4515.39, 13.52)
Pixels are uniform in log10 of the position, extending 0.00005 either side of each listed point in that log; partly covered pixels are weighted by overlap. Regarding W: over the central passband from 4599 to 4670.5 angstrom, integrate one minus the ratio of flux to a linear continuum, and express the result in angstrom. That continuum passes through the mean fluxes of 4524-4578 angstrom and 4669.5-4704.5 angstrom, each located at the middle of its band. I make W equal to 5.3 angstrom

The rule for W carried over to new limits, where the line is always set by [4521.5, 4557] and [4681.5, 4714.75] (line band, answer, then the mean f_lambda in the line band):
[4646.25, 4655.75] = 0.2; 13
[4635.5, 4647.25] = -0.7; 14.3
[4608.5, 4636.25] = 0.9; 13.2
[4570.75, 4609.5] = -2.0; 14.7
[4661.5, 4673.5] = -0.7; 13.9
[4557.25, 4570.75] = -0.6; 14.9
